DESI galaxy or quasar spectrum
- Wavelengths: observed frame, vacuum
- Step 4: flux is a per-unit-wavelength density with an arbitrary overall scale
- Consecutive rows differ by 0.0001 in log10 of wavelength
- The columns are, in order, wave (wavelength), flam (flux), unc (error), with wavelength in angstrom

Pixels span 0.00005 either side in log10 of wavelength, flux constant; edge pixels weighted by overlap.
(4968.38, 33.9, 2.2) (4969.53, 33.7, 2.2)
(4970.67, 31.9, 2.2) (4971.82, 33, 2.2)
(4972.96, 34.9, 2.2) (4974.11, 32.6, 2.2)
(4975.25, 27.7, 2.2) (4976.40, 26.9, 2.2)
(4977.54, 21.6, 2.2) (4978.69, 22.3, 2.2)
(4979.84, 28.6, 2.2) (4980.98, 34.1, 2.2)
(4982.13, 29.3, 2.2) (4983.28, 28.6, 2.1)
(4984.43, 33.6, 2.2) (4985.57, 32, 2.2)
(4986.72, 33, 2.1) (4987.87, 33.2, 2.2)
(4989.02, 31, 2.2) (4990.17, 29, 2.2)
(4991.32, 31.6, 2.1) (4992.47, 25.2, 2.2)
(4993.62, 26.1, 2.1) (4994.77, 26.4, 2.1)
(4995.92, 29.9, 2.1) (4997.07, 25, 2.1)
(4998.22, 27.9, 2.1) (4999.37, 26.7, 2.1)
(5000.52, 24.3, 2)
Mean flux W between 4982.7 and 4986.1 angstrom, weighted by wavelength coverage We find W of 31.4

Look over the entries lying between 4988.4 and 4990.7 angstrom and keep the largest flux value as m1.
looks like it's 31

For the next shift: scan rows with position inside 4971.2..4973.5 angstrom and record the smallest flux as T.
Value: 33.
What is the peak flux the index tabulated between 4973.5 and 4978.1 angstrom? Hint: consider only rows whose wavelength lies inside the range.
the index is 32.6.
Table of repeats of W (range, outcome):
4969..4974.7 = 33.2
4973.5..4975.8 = 30.2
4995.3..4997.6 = 27.5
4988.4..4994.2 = 28.6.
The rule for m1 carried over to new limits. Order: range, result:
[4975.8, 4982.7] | 34.1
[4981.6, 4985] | 33.6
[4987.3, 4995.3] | 33.2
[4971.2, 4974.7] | 34.9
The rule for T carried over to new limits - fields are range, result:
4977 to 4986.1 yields 21.6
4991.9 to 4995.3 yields 25.2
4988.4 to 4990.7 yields 29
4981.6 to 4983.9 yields 28.6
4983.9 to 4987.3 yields 32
